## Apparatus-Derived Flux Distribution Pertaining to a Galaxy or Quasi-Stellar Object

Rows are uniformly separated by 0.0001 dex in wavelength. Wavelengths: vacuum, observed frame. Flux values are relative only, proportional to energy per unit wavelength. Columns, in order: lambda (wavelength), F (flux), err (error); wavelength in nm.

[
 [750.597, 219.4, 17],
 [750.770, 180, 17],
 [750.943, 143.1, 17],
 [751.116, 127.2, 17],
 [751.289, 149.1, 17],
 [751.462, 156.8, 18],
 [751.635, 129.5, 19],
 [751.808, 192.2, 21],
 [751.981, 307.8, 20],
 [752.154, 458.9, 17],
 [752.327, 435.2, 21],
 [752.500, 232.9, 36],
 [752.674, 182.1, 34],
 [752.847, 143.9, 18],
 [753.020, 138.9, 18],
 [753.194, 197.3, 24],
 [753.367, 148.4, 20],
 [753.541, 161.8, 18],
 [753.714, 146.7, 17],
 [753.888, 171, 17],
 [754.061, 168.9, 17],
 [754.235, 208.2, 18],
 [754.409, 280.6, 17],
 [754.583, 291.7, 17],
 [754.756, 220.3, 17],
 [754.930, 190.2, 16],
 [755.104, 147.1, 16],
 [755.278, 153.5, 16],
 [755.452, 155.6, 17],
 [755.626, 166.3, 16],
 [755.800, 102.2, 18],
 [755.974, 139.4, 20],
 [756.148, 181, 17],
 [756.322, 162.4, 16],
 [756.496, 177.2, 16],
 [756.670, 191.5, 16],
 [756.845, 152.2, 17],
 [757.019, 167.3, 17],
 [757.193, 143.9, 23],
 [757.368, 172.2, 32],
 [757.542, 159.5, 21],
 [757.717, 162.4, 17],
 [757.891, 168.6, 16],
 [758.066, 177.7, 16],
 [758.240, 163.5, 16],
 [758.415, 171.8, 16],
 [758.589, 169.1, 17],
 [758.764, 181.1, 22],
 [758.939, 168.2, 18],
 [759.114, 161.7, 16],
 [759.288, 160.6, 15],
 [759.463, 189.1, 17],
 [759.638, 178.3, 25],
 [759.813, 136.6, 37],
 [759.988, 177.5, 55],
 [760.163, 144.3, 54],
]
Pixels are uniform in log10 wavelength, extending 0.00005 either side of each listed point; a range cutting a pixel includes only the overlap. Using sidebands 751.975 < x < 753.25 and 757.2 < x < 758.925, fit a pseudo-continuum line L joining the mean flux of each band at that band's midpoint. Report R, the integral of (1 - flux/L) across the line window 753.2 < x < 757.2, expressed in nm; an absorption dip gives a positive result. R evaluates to 0.740 nm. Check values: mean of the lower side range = 261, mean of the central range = 176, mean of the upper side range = 168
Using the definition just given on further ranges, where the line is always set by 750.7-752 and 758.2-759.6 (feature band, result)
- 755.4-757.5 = 0.13 nm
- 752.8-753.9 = 0.06 nm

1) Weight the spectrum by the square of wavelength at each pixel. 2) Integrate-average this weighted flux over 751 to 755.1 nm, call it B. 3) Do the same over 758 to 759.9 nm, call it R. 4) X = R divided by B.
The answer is 0.82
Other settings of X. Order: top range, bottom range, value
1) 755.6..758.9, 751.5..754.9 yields 0.75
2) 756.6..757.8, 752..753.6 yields 0.70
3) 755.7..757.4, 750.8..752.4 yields 0.70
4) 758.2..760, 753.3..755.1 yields 0.87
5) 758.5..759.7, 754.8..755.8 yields 1.09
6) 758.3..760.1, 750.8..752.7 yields 0.75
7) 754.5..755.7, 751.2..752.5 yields 0.74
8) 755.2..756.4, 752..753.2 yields 0.58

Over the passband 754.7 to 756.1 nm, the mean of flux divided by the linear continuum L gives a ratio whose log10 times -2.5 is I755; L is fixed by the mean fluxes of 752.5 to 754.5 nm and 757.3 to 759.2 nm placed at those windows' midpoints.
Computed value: 0.11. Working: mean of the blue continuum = 180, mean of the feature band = 159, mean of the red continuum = 169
